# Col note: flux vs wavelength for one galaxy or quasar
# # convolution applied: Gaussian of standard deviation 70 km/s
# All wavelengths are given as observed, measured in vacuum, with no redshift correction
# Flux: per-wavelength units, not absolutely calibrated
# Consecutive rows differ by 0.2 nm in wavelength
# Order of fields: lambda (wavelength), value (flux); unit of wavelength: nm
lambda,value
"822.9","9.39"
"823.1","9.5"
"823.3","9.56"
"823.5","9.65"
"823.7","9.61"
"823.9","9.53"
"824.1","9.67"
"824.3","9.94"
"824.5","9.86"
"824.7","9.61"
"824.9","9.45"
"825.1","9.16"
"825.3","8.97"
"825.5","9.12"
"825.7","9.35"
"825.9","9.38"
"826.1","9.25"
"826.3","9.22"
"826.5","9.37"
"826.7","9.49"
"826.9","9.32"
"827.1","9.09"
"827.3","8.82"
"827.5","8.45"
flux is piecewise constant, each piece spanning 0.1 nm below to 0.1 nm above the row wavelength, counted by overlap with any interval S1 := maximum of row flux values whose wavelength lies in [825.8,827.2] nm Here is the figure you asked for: 9.49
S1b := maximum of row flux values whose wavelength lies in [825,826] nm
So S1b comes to 9.38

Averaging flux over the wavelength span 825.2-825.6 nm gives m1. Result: 9.04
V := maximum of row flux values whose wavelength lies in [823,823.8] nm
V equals 9.65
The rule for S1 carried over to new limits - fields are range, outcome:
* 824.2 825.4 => 9.94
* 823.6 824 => 9.61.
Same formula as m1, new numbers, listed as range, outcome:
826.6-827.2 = 9.3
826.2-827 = 9.35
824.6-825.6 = 9.26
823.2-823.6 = 9.6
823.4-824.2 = 9.62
